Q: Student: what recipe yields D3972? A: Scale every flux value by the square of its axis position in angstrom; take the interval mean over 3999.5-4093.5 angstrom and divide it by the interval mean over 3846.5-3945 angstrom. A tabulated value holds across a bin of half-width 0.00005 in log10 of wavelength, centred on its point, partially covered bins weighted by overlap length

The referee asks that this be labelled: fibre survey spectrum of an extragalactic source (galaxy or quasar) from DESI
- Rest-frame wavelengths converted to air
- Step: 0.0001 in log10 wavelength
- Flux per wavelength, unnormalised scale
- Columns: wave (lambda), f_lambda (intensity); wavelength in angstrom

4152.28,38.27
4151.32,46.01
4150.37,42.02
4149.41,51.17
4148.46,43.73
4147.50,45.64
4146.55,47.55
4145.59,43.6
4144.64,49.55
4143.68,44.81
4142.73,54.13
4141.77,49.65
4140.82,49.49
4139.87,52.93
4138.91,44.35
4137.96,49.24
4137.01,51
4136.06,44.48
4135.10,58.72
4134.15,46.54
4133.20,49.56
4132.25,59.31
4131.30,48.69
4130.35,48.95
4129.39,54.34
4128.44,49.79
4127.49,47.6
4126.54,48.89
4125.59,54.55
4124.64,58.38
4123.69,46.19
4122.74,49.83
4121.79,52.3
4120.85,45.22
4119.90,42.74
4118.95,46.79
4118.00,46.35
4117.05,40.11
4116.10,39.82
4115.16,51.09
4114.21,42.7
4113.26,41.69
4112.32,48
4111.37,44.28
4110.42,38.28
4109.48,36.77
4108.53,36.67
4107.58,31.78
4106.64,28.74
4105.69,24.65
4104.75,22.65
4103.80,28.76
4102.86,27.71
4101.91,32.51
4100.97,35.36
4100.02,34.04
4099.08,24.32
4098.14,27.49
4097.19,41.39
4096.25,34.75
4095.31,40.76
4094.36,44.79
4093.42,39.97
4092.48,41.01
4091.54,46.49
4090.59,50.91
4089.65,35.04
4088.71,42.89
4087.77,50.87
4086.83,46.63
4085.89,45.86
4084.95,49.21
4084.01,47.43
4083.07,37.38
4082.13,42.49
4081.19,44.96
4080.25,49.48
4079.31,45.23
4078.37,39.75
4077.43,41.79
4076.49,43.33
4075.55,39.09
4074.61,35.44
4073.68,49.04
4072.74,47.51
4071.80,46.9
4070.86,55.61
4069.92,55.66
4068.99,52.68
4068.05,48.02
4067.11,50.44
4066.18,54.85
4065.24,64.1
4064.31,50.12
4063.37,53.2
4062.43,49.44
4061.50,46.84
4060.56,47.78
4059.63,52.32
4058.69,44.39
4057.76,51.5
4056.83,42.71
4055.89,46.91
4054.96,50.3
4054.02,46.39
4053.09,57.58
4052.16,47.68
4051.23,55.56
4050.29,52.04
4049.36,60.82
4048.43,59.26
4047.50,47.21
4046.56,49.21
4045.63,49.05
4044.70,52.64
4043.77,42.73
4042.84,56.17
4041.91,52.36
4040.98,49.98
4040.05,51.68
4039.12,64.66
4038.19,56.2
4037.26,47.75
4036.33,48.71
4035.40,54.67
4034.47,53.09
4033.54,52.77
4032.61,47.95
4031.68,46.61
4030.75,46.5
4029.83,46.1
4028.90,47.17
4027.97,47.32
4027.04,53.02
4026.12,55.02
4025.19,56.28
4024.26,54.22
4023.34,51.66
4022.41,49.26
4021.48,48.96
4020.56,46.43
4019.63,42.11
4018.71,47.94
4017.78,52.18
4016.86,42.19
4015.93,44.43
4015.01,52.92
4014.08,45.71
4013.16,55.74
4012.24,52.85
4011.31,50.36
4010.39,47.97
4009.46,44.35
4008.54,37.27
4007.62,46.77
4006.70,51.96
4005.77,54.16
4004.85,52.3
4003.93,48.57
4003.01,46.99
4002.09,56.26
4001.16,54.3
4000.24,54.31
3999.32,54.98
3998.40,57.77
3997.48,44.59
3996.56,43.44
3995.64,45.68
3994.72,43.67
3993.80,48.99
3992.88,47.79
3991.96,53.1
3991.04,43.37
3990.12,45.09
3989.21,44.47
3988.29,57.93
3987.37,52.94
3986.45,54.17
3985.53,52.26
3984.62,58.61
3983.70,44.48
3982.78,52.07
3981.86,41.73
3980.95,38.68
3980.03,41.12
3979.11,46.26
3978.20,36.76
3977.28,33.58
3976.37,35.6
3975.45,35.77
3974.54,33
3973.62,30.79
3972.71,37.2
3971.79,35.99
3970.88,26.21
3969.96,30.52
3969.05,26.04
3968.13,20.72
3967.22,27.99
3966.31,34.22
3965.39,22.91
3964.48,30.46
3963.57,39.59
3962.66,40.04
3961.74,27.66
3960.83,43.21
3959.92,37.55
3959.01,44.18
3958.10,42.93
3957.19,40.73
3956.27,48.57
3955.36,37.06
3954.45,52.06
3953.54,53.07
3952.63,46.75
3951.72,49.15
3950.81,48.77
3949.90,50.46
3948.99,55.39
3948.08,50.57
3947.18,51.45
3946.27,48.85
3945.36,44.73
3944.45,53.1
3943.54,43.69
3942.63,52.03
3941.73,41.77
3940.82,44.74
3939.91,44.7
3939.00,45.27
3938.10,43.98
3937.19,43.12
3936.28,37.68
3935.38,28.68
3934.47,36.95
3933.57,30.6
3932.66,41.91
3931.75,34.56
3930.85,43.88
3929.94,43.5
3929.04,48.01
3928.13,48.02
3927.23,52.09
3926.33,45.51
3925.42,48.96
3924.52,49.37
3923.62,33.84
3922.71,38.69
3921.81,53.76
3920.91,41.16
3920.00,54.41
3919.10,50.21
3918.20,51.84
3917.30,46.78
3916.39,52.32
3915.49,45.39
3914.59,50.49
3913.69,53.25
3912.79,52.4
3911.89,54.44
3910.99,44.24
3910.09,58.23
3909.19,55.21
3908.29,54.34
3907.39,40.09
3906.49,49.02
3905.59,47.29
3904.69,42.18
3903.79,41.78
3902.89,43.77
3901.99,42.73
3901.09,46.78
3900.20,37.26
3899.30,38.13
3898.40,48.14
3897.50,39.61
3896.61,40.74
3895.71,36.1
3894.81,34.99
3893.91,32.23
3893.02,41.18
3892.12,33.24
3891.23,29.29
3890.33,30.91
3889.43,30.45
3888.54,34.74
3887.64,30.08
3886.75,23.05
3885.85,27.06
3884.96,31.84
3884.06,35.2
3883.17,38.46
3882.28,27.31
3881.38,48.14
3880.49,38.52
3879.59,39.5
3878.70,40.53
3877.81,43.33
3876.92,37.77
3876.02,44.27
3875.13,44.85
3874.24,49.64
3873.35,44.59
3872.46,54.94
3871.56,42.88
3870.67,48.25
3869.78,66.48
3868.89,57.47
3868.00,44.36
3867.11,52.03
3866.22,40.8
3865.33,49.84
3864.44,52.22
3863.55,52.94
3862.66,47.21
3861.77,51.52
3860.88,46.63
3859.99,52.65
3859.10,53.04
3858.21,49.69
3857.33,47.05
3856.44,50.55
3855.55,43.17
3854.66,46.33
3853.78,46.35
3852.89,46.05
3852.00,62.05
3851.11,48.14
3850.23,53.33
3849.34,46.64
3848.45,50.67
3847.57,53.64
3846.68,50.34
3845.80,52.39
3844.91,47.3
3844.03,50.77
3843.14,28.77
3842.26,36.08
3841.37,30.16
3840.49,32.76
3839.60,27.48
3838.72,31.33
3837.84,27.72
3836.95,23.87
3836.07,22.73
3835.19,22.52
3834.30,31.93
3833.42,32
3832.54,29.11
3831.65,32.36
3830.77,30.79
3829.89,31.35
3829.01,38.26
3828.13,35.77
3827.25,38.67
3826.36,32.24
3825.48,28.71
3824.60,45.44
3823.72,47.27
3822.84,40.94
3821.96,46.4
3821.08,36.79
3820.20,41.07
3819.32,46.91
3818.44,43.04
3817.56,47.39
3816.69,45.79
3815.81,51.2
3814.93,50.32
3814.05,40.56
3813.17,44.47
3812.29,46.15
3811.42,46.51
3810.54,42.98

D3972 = 1.19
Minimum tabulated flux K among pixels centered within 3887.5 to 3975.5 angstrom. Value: 20.72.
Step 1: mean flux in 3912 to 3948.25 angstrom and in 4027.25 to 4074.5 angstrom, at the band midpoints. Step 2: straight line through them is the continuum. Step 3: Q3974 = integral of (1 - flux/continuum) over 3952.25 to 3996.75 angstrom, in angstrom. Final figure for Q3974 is 6.2 angstrom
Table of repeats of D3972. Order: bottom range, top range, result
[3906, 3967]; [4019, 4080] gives 1.18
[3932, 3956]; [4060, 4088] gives 1.13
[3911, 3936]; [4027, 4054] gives 1.20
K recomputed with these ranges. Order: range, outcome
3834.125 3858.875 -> 22.52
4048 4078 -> 35.44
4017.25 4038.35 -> 42.11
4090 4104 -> 24.32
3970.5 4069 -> 26.21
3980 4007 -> 38.68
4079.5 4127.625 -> 22.65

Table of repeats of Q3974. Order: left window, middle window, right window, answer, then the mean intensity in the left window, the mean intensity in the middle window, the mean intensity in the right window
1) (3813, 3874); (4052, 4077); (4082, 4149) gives -3.25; 43.1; 49.3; 43.7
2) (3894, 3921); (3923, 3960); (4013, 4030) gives 1.84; 46.3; 44.9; 49.3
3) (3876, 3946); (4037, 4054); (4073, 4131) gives -4.34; 42.4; 52.8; 41.9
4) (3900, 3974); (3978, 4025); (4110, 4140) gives -3.89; 43.4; 48.8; 48.2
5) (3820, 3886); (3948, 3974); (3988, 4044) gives 4.59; 42.1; 38.8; 49.8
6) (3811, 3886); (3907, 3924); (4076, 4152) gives -2.46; 42.6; 49.1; 43.8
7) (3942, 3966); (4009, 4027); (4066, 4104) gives -2.52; 44.3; 49.6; 42.6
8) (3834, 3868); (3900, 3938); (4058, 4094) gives -0.79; 43.7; 45.6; 47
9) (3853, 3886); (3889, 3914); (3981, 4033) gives 2.08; 45.8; 42.7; 49.3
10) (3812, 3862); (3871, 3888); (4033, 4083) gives 1.54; 41.5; 39.2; 49.9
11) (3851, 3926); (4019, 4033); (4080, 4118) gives -2.77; 44.6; 49.2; 39.3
